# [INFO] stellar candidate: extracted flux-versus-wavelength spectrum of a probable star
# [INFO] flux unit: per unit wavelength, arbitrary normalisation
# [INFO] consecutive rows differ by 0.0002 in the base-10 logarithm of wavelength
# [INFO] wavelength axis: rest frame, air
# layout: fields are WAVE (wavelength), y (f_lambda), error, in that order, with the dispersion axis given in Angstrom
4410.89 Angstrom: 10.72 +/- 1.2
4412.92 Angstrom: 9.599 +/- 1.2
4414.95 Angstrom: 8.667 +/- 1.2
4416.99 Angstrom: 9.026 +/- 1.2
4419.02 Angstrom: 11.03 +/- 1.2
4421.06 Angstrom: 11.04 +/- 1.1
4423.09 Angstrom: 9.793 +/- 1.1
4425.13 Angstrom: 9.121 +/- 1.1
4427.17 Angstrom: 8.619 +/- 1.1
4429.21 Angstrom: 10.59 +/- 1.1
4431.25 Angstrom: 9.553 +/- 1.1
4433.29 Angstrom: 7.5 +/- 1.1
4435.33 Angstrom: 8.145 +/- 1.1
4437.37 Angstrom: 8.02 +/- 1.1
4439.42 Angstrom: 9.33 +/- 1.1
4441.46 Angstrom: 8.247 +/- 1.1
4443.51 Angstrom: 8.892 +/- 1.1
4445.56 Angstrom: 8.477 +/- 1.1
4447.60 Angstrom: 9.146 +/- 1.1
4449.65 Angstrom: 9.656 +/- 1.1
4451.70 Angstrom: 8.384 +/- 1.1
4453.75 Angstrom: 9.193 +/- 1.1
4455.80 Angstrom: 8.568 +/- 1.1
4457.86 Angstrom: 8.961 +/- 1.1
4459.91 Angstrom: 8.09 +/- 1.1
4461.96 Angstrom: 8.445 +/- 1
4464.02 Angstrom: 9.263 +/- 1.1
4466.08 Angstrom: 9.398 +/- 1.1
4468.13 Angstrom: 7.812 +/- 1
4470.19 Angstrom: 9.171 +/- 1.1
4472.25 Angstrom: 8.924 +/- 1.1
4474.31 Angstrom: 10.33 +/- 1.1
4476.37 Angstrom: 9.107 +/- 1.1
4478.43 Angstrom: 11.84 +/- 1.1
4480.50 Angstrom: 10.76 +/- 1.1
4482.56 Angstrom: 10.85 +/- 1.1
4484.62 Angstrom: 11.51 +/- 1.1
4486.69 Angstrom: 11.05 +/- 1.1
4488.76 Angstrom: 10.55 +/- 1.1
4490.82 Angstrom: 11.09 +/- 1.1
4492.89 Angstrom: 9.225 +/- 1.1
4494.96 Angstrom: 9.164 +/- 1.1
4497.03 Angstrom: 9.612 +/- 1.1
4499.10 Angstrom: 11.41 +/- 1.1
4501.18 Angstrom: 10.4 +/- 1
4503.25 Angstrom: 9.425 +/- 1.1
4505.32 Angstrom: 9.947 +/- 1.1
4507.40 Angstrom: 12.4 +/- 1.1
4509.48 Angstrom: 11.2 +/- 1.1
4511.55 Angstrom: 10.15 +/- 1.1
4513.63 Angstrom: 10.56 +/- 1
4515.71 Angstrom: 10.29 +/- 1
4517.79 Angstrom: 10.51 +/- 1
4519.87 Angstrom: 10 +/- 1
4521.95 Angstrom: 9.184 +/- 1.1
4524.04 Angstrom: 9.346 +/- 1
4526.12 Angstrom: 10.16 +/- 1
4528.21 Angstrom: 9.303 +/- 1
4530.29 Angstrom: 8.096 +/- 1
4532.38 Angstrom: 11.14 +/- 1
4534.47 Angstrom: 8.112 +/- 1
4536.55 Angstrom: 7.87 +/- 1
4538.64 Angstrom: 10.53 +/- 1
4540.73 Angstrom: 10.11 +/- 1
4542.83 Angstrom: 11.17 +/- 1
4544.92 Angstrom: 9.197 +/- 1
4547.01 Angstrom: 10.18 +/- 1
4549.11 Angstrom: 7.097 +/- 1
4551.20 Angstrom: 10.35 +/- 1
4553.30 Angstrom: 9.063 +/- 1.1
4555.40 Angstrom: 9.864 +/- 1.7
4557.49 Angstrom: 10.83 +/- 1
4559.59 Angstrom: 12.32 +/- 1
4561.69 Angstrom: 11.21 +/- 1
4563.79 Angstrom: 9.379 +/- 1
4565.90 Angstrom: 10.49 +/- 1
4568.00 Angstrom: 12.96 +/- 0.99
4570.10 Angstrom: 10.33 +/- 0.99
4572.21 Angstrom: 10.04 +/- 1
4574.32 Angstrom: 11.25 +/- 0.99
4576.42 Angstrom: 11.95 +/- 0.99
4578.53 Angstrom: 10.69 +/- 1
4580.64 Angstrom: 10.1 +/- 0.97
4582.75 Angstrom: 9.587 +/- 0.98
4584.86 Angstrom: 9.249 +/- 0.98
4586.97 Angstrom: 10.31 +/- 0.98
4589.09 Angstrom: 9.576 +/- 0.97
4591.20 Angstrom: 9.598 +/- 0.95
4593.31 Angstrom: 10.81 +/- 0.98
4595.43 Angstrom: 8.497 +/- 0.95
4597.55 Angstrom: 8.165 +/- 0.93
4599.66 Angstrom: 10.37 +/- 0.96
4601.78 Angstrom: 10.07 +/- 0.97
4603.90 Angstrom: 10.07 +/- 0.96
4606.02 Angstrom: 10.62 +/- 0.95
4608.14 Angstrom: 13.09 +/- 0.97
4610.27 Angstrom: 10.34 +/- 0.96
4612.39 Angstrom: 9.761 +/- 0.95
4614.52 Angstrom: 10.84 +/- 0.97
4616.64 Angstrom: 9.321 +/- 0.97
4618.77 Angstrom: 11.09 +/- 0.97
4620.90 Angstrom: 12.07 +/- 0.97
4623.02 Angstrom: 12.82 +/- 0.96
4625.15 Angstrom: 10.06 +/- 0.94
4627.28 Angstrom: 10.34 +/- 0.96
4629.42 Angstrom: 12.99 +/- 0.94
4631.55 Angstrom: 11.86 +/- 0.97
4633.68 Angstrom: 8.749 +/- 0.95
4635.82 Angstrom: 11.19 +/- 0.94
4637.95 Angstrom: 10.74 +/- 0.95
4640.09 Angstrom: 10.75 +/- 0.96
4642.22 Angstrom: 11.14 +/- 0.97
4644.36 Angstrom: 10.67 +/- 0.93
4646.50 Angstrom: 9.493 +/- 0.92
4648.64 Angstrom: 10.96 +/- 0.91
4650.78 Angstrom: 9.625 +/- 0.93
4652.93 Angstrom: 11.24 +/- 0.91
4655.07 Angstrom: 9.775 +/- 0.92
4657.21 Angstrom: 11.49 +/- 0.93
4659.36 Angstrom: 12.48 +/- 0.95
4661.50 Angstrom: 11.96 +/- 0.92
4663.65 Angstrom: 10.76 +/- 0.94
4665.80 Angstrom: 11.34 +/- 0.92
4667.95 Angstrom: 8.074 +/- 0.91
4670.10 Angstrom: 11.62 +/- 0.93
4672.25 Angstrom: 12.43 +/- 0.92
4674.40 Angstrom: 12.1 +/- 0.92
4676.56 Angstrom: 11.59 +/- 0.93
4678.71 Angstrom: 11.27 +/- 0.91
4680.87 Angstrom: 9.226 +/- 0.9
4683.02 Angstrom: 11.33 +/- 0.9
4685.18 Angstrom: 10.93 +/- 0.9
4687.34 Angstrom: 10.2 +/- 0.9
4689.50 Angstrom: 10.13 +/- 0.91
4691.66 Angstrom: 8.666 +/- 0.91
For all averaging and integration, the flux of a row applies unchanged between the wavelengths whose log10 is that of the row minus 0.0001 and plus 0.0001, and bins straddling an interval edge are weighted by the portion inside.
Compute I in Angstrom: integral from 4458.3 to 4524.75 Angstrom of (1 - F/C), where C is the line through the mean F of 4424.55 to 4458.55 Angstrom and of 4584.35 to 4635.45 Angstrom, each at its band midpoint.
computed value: -5.0 Angstrom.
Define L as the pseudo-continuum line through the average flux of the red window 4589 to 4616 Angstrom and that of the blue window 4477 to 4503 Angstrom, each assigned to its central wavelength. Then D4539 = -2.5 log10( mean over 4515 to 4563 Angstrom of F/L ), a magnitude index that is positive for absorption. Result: 0.06 mag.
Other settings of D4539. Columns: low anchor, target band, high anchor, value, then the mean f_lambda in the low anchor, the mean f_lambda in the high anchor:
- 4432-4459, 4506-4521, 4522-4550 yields -0.16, 8.66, 9.41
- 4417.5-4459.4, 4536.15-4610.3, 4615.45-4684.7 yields 0.01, 9.1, 11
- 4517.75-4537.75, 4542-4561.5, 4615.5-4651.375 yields -0.04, 9.32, 10.8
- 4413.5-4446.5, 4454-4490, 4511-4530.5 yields -0.03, 9.13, 9.82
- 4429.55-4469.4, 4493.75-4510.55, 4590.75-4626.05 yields -0.12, 8.72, 10.5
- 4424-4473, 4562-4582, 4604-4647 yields -0.05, 8.81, 10.9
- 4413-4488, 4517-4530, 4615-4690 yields 0.03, 9.36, 10.9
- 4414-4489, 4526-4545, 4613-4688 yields 0.05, 9.37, 10.9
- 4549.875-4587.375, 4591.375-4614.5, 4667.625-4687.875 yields 0.05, 10.5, 11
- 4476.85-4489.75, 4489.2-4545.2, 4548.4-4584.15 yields 0.08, 11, 10.5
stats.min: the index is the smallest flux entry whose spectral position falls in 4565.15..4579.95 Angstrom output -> 10.04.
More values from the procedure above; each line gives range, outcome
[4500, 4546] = 7.87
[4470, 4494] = 8.924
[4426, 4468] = 7.5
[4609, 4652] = 8.749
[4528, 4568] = 7.097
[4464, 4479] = 7.812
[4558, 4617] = 8.165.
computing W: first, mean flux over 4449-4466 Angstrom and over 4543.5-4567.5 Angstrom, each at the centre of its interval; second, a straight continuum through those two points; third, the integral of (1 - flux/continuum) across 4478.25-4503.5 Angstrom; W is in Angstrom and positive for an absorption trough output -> -3.5 Angstrom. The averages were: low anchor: 8.83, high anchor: 10.1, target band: 10.5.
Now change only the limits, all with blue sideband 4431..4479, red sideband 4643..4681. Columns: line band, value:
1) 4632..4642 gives 0.2 Angstrom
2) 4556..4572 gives -1.6 Angstrom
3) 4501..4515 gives -1.7 Angstrom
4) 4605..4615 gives -0.5 Angstrom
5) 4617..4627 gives -0.7 Angstrom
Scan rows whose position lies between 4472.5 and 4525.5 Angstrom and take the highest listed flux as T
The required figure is 12.4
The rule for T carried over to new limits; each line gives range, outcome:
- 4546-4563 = 12.32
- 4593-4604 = 10.81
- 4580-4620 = 13.09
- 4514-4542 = 11.14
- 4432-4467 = 9.656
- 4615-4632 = 12.99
